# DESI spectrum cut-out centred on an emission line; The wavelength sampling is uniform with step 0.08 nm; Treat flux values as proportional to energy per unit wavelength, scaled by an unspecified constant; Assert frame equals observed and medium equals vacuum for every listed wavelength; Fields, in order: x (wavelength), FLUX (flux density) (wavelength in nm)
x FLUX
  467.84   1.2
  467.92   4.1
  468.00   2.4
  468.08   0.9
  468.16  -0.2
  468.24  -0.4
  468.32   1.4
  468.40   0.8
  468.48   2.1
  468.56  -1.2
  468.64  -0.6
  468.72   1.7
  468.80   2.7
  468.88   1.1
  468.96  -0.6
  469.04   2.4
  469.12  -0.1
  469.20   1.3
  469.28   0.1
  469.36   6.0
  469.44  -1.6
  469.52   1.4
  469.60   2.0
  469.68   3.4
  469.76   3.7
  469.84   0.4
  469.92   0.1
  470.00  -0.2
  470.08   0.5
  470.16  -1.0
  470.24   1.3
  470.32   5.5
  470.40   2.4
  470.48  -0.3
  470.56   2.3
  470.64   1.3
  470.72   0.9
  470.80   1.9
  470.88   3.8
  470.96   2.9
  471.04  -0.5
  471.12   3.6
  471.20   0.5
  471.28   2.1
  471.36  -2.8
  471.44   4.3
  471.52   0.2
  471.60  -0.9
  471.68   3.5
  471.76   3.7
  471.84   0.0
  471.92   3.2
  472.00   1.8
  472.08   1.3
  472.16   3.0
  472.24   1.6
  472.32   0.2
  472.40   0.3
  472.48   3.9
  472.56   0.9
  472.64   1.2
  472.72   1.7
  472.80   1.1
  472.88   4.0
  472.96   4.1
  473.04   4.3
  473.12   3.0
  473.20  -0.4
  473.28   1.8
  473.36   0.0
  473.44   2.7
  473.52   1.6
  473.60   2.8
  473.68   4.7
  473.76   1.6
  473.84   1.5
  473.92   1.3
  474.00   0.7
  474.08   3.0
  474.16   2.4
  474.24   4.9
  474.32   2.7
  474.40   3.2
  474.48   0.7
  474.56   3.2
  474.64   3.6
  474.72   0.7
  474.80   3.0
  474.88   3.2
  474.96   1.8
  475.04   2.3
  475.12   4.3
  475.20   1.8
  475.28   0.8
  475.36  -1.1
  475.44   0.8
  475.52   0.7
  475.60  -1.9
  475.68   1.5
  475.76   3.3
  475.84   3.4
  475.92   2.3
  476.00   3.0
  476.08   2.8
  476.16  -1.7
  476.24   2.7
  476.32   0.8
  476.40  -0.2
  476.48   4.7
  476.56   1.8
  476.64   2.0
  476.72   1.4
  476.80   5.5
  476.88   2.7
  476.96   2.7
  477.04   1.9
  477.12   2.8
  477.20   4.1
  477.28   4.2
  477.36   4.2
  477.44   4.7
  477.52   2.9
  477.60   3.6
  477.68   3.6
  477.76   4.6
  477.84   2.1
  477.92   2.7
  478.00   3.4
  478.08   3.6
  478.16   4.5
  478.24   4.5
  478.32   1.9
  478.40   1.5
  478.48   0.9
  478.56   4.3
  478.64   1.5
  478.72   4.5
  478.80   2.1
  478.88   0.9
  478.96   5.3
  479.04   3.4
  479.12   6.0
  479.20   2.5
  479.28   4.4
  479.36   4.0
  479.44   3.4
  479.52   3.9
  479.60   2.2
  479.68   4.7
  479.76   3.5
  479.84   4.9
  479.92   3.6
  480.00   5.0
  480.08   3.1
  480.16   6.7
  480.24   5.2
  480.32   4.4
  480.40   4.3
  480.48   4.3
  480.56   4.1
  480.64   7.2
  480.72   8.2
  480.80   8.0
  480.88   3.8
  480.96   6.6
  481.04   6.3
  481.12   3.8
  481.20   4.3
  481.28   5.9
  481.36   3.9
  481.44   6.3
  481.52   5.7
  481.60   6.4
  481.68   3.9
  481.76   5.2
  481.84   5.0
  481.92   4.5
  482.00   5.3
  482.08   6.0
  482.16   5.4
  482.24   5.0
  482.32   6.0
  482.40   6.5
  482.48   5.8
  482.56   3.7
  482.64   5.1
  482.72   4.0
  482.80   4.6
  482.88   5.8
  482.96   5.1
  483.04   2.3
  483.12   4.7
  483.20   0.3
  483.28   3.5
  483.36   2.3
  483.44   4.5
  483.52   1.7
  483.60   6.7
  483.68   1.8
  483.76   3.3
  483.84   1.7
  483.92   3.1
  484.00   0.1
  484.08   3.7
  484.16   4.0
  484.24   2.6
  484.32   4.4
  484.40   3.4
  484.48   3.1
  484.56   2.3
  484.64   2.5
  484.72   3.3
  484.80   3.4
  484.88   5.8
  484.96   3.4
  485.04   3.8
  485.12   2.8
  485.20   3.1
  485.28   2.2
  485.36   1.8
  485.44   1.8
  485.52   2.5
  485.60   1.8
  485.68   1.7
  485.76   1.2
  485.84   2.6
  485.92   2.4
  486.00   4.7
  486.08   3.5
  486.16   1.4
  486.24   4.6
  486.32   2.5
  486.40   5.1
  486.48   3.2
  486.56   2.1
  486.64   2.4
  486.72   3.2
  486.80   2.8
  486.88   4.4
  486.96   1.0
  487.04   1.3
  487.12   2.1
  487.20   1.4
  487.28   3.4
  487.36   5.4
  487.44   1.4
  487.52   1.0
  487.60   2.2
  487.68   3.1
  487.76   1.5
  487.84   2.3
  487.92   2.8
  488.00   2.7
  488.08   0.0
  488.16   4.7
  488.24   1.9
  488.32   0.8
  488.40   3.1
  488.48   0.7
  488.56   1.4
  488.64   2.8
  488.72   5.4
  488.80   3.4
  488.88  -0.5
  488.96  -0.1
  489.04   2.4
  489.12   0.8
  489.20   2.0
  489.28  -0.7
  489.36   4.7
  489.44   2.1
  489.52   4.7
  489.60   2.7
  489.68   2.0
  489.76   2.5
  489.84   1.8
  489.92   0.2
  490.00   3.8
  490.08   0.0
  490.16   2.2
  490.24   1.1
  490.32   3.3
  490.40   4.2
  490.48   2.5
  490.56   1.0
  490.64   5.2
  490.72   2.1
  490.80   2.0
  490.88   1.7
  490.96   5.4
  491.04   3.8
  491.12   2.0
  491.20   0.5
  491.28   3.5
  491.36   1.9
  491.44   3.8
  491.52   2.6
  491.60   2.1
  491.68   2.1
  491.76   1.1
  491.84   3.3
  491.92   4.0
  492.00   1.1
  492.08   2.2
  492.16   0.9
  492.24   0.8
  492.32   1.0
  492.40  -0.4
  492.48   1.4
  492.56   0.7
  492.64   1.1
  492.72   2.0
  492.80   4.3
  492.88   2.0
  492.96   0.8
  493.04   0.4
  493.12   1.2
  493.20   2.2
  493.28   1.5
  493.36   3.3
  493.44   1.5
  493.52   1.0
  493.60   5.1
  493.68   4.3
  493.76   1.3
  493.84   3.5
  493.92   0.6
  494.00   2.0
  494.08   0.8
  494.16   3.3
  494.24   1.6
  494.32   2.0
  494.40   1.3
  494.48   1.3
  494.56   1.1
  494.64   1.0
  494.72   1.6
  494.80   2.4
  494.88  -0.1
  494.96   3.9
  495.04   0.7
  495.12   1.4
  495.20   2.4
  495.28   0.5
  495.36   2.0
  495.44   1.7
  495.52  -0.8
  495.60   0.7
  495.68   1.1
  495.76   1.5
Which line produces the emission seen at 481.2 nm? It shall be C III] 1909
